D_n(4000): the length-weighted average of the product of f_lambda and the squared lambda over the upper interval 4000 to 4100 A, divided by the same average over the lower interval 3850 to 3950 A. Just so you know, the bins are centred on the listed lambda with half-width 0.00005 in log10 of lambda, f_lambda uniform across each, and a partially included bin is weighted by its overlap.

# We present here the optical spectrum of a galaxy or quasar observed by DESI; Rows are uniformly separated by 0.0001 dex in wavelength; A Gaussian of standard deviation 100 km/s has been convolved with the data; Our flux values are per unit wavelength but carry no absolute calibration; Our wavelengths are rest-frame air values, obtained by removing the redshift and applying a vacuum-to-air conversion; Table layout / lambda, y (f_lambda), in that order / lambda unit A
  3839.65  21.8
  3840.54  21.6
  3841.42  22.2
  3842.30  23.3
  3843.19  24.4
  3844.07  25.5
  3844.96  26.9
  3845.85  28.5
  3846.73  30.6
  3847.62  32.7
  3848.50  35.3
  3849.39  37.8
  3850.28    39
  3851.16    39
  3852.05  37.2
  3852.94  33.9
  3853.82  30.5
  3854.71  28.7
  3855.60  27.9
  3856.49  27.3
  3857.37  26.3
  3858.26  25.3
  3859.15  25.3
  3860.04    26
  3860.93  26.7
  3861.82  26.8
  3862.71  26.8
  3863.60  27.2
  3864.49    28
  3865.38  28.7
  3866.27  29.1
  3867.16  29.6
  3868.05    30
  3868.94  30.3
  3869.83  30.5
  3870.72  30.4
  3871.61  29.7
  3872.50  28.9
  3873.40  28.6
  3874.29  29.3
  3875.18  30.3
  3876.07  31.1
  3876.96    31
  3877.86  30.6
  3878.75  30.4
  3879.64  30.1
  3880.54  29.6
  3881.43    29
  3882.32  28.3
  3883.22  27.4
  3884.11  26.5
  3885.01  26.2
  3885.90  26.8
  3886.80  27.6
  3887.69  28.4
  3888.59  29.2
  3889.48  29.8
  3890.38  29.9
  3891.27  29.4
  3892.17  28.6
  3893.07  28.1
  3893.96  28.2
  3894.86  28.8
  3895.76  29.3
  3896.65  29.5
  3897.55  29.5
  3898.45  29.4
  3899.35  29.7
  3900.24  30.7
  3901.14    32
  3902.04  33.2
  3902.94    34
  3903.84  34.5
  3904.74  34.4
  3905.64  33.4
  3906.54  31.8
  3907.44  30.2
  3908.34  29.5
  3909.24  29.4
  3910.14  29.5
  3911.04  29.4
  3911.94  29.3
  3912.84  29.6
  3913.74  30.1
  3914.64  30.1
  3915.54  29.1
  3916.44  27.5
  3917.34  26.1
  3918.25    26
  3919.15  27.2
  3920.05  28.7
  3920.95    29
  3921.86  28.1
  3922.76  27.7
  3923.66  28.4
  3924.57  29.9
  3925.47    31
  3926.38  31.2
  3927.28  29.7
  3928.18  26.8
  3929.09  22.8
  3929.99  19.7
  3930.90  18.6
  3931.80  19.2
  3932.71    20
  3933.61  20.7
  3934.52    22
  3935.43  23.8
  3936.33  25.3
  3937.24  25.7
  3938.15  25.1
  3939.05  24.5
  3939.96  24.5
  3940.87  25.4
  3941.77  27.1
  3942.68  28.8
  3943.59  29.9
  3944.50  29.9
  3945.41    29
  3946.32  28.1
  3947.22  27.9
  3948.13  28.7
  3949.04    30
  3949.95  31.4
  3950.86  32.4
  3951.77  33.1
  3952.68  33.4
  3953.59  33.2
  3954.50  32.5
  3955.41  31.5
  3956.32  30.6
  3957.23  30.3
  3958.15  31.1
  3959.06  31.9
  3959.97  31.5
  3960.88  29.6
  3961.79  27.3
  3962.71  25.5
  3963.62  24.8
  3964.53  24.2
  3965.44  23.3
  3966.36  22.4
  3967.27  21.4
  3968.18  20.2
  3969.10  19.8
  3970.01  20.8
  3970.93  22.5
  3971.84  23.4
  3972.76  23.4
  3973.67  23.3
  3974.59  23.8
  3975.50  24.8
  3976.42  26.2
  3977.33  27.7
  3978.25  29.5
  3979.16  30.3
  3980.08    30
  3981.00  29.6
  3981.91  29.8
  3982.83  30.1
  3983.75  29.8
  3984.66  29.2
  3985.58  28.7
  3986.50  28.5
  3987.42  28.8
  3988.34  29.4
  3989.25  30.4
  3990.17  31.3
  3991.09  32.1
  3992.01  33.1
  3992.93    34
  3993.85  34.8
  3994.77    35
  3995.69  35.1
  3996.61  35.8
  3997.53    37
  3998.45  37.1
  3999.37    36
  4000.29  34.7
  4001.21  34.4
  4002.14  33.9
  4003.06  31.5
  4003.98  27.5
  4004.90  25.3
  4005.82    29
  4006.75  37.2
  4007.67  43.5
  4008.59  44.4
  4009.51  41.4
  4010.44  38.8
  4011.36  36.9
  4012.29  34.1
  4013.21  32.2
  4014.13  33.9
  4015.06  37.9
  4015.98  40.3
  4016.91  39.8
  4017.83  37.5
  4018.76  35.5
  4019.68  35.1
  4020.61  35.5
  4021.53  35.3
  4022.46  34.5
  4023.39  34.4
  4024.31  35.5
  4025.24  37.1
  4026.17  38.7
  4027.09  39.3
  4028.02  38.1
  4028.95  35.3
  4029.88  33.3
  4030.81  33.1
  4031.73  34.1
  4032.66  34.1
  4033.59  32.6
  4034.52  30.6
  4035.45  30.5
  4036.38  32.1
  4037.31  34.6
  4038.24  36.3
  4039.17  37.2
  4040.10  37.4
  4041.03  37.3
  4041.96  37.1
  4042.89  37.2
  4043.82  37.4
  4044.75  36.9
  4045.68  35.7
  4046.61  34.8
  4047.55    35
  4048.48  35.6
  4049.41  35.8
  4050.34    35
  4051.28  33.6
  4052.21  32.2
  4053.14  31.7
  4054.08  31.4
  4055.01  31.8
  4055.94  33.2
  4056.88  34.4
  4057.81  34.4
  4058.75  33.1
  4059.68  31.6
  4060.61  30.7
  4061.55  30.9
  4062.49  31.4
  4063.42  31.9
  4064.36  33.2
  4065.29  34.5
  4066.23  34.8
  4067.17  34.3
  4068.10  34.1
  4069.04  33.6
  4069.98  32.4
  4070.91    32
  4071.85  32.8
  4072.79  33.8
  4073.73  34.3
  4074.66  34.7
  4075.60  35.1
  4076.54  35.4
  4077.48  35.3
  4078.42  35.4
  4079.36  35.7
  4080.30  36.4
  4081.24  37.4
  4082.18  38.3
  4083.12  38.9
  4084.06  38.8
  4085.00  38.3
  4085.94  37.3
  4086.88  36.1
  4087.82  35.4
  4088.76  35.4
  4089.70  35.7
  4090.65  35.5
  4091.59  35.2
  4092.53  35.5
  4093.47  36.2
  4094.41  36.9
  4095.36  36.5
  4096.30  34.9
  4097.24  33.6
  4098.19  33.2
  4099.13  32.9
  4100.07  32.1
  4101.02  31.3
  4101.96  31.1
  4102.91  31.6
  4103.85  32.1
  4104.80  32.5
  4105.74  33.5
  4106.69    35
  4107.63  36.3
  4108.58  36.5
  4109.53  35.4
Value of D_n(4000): 1.3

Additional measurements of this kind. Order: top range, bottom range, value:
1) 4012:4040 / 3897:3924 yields 1.25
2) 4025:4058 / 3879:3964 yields 1.30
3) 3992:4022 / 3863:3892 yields 1.31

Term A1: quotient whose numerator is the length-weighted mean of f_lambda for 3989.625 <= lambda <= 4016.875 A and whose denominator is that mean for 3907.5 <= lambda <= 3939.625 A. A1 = 1.32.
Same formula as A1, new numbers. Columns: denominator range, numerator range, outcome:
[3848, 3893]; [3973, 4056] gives 1.14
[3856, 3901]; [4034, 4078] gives 1.18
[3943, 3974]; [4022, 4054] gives 1.27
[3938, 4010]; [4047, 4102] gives 1.16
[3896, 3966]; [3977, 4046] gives 1.21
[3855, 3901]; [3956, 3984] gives 0.92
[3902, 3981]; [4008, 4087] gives 1.28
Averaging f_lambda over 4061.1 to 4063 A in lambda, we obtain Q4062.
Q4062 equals 31.2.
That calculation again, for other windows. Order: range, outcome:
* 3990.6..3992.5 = 32.6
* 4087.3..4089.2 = 35.5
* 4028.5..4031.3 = 33.9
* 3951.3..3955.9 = 32.7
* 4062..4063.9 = 31.6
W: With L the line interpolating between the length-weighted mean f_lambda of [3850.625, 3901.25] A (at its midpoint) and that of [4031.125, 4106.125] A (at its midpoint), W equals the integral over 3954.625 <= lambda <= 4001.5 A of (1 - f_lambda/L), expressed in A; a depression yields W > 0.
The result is 4.5 A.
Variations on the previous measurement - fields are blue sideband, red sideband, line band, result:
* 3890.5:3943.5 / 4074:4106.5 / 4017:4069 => -2.2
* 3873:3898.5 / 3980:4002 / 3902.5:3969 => 5.8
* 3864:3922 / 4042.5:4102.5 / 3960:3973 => 3.2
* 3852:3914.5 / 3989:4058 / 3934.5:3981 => 7.5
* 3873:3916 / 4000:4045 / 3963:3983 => 5.0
